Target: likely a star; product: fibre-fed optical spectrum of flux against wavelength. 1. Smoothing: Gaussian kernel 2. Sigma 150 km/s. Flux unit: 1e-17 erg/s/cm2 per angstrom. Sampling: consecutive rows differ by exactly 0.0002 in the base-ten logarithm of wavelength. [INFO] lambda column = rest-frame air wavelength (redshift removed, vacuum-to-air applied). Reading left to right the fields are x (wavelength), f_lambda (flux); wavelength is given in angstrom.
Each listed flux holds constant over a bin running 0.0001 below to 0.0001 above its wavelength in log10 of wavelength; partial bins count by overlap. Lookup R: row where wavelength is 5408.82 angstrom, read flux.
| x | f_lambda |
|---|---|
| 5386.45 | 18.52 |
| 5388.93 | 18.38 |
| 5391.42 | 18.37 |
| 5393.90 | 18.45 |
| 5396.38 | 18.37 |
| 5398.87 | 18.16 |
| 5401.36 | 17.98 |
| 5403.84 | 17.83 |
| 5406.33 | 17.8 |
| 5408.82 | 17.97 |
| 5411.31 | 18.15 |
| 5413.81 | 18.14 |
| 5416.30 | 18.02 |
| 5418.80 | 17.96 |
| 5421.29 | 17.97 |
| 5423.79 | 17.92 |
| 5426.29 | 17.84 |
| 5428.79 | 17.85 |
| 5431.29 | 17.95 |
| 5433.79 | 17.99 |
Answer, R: 17.97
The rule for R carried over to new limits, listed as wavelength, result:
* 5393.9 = 18.45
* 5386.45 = 18.52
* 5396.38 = 18.37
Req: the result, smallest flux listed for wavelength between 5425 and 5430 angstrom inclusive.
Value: 17.84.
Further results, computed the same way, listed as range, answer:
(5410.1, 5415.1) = 18.14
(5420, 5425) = 17.92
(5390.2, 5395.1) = 18.37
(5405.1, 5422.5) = 17.8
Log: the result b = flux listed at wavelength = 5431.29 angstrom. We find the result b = 17.95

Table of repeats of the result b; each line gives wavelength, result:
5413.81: 18.14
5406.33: 17.8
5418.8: 17.96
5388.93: 18.38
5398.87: 18.16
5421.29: 17.97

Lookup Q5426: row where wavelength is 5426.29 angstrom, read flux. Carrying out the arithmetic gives 17.84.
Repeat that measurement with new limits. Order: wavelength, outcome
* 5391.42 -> 18.37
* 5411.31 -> 18.15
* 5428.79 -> 17.85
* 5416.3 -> 18.02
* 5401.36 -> 17.98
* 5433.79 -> 17.99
